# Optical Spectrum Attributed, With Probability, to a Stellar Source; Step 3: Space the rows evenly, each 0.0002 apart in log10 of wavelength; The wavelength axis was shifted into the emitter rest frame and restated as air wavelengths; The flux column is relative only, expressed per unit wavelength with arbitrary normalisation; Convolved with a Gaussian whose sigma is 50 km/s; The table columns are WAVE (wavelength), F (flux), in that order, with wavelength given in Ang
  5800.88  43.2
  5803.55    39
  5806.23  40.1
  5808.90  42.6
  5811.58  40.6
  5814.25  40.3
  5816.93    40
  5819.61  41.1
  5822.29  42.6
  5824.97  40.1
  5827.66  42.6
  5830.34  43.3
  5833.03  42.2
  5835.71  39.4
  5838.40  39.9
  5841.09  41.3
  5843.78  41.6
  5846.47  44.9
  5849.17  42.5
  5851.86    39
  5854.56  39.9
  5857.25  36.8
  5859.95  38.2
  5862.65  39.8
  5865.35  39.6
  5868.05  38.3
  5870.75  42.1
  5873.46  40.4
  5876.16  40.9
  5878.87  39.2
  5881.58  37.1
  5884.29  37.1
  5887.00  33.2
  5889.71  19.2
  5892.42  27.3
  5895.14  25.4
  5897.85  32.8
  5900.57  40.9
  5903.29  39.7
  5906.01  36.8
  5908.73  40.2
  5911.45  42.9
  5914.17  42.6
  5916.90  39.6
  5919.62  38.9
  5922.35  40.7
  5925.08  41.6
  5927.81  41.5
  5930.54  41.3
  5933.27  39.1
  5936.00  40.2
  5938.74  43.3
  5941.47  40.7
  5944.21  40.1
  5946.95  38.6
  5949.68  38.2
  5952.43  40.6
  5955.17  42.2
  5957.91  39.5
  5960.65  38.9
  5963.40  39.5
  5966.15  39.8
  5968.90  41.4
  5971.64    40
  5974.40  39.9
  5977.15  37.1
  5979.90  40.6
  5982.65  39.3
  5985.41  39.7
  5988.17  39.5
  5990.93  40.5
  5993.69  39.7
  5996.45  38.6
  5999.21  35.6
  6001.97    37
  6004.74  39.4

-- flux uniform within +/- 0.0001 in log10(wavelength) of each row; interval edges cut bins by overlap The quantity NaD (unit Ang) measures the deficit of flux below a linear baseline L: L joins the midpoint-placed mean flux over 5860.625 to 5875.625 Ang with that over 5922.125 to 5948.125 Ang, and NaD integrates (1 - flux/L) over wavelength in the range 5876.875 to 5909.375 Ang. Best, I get 5.0 Ang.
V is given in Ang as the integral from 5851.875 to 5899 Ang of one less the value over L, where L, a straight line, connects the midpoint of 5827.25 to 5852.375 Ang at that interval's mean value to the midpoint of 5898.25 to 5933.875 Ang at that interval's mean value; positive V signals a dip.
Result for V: 6.03 Ang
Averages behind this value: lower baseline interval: 41.7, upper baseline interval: 40.3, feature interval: 35.8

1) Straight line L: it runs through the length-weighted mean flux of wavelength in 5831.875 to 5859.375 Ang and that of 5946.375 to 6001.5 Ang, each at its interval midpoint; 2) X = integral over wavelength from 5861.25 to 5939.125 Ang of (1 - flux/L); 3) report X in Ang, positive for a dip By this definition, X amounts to 4.3 Ang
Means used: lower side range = 40.7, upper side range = 39.4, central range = 37.9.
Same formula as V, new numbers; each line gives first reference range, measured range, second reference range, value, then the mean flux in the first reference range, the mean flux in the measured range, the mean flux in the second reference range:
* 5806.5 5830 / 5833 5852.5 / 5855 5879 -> -0.5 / 41.3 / 41.4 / 39.5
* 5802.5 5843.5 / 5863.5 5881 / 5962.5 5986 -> 0.3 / 41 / 39.9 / 39.7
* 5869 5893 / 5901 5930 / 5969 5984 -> -2.8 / 35.5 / 40.5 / 39.6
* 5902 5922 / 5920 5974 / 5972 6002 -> -1.0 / 40.1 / 40.3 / 39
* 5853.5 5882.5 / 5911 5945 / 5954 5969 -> -0.9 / 39.3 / 40.9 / 40.1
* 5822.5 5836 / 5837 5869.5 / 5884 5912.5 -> -0.9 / 41.8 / 40.2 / 33.9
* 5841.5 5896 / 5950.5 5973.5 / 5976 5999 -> -0.8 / 37.3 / 40.2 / 39.2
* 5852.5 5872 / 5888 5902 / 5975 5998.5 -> 3.6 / 39.2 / 29.3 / 39.3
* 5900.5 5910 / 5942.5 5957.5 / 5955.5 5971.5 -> 0.0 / 39.2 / 39.9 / 40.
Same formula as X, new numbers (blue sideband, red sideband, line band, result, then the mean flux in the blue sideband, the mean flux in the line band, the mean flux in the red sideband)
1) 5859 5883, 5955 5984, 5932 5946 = -0.3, 39.5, 40.6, 39.7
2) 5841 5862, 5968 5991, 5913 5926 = -0.2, 40.5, 40.6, 39.7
